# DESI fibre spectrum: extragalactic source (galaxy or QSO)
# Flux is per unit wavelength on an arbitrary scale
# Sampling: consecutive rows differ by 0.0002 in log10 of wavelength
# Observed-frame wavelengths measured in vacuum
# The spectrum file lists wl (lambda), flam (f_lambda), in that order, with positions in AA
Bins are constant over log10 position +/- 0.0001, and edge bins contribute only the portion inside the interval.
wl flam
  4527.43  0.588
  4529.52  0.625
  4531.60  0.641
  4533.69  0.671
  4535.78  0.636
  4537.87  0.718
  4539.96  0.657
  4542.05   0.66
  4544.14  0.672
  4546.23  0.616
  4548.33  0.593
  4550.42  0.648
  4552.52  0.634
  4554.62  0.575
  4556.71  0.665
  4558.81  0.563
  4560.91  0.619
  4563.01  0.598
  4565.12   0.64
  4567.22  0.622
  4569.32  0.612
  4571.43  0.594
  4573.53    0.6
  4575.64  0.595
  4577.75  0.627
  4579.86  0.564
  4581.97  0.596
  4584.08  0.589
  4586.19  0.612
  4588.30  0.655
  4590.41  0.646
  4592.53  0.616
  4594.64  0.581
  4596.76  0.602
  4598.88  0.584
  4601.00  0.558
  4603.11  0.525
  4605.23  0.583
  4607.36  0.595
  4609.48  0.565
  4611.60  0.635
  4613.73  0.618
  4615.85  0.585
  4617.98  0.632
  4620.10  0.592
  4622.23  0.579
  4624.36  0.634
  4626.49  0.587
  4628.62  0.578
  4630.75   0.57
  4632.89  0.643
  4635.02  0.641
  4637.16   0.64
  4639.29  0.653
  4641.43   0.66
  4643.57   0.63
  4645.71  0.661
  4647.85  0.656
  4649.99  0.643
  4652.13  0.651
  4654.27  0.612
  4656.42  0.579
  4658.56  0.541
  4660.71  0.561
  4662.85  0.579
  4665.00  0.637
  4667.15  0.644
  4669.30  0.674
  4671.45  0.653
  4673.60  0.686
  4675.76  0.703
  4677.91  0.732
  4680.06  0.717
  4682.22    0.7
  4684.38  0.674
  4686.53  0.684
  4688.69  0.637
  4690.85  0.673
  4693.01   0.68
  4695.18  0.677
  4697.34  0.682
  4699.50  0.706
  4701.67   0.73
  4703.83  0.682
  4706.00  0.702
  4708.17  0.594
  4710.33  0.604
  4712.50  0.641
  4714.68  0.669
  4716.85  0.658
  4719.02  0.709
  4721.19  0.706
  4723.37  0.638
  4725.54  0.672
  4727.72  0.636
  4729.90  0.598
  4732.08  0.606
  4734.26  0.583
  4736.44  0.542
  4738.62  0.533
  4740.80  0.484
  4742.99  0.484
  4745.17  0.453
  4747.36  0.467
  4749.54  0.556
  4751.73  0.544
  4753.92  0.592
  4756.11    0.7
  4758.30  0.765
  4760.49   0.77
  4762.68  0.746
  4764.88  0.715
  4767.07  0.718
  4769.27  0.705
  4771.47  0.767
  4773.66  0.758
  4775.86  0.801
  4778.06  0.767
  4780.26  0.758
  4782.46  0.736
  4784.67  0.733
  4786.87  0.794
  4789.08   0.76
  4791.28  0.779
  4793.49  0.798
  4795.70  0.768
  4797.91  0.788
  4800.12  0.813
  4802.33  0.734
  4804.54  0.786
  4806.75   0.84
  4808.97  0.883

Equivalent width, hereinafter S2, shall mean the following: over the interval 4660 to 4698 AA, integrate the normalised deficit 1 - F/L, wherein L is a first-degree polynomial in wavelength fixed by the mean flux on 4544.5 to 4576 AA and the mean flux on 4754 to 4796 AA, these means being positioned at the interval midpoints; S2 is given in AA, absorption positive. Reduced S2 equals 1.2 AA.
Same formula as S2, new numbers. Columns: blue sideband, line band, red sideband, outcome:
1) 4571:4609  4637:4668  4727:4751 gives -2.8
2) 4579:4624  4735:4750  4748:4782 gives 4.1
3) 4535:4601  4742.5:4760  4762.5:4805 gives 3.8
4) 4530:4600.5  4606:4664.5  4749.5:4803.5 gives 4.2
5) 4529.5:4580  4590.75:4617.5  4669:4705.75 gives 2.5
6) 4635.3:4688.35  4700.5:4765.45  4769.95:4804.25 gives 8.3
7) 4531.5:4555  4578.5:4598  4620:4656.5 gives 0.9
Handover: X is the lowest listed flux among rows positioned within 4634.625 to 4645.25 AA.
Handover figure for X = 0.63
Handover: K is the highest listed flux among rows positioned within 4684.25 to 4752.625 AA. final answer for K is 0.73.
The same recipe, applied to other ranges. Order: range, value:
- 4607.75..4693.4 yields 0.732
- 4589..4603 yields 0.646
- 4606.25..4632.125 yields 0.635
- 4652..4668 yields 0.651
